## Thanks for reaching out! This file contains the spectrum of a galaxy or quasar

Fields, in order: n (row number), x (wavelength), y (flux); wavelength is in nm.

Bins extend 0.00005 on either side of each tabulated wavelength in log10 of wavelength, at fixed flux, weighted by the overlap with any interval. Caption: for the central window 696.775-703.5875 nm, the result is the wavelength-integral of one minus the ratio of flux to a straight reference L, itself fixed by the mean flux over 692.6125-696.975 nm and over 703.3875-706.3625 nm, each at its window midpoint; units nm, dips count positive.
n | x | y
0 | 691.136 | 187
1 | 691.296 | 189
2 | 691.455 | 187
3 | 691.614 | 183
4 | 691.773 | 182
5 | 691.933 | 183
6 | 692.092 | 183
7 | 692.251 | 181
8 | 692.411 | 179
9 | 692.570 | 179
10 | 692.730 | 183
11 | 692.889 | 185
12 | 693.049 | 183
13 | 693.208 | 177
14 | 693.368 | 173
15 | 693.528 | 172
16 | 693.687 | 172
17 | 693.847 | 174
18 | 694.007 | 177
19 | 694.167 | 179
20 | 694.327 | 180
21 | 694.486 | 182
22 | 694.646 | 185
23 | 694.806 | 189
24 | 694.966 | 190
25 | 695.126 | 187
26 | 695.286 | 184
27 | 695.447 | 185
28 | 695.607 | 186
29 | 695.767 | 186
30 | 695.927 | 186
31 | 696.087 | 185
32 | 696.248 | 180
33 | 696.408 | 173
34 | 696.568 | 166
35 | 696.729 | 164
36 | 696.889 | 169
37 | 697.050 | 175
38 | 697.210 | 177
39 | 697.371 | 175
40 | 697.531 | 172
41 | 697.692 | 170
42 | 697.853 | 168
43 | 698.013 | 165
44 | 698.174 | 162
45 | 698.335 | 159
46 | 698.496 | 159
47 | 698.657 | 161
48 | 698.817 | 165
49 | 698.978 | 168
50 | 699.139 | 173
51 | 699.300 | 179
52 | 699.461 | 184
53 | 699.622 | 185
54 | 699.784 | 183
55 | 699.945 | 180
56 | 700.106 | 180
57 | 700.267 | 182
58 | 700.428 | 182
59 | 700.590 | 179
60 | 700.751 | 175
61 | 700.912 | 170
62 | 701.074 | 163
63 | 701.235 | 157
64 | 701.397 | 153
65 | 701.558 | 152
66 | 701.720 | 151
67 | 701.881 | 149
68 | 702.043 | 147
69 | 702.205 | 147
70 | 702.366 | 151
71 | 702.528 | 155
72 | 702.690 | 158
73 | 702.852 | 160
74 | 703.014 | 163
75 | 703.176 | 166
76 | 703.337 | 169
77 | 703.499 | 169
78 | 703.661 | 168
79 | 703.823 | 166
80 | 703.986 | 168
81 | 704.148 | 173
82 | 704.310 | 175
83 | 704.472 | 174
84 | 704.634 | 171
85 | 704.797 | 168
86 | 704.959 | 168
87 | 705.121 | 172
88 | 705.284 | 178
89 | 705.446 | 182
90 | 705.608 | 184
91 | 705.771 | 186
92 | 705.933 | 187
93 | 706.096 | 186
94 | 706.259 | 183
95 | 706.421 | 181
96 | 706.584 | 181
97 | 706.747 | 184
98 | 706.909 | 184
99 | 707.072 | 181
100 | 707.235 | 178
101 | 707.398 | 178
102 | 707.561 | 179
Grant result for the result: 0.41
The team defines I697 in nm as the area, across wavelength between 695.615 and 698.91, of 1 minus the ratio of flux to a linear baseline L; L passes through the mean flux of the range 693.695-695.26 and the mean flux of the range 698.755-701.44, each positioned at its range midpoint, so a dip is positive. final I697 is 0.13 nm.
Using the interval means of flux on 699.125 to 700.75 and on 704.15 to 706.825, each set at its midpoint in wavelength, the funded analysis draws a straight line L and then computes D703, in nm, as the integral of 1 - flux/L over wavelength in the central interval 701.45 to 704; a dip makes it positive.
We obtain 0.30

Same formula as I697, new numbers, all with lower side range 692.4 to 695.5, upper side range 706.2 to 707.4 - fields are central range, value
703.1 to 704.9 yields 0.12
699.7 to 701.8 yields 0.13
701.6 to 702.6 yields 0.17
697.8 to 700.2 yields 0.13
